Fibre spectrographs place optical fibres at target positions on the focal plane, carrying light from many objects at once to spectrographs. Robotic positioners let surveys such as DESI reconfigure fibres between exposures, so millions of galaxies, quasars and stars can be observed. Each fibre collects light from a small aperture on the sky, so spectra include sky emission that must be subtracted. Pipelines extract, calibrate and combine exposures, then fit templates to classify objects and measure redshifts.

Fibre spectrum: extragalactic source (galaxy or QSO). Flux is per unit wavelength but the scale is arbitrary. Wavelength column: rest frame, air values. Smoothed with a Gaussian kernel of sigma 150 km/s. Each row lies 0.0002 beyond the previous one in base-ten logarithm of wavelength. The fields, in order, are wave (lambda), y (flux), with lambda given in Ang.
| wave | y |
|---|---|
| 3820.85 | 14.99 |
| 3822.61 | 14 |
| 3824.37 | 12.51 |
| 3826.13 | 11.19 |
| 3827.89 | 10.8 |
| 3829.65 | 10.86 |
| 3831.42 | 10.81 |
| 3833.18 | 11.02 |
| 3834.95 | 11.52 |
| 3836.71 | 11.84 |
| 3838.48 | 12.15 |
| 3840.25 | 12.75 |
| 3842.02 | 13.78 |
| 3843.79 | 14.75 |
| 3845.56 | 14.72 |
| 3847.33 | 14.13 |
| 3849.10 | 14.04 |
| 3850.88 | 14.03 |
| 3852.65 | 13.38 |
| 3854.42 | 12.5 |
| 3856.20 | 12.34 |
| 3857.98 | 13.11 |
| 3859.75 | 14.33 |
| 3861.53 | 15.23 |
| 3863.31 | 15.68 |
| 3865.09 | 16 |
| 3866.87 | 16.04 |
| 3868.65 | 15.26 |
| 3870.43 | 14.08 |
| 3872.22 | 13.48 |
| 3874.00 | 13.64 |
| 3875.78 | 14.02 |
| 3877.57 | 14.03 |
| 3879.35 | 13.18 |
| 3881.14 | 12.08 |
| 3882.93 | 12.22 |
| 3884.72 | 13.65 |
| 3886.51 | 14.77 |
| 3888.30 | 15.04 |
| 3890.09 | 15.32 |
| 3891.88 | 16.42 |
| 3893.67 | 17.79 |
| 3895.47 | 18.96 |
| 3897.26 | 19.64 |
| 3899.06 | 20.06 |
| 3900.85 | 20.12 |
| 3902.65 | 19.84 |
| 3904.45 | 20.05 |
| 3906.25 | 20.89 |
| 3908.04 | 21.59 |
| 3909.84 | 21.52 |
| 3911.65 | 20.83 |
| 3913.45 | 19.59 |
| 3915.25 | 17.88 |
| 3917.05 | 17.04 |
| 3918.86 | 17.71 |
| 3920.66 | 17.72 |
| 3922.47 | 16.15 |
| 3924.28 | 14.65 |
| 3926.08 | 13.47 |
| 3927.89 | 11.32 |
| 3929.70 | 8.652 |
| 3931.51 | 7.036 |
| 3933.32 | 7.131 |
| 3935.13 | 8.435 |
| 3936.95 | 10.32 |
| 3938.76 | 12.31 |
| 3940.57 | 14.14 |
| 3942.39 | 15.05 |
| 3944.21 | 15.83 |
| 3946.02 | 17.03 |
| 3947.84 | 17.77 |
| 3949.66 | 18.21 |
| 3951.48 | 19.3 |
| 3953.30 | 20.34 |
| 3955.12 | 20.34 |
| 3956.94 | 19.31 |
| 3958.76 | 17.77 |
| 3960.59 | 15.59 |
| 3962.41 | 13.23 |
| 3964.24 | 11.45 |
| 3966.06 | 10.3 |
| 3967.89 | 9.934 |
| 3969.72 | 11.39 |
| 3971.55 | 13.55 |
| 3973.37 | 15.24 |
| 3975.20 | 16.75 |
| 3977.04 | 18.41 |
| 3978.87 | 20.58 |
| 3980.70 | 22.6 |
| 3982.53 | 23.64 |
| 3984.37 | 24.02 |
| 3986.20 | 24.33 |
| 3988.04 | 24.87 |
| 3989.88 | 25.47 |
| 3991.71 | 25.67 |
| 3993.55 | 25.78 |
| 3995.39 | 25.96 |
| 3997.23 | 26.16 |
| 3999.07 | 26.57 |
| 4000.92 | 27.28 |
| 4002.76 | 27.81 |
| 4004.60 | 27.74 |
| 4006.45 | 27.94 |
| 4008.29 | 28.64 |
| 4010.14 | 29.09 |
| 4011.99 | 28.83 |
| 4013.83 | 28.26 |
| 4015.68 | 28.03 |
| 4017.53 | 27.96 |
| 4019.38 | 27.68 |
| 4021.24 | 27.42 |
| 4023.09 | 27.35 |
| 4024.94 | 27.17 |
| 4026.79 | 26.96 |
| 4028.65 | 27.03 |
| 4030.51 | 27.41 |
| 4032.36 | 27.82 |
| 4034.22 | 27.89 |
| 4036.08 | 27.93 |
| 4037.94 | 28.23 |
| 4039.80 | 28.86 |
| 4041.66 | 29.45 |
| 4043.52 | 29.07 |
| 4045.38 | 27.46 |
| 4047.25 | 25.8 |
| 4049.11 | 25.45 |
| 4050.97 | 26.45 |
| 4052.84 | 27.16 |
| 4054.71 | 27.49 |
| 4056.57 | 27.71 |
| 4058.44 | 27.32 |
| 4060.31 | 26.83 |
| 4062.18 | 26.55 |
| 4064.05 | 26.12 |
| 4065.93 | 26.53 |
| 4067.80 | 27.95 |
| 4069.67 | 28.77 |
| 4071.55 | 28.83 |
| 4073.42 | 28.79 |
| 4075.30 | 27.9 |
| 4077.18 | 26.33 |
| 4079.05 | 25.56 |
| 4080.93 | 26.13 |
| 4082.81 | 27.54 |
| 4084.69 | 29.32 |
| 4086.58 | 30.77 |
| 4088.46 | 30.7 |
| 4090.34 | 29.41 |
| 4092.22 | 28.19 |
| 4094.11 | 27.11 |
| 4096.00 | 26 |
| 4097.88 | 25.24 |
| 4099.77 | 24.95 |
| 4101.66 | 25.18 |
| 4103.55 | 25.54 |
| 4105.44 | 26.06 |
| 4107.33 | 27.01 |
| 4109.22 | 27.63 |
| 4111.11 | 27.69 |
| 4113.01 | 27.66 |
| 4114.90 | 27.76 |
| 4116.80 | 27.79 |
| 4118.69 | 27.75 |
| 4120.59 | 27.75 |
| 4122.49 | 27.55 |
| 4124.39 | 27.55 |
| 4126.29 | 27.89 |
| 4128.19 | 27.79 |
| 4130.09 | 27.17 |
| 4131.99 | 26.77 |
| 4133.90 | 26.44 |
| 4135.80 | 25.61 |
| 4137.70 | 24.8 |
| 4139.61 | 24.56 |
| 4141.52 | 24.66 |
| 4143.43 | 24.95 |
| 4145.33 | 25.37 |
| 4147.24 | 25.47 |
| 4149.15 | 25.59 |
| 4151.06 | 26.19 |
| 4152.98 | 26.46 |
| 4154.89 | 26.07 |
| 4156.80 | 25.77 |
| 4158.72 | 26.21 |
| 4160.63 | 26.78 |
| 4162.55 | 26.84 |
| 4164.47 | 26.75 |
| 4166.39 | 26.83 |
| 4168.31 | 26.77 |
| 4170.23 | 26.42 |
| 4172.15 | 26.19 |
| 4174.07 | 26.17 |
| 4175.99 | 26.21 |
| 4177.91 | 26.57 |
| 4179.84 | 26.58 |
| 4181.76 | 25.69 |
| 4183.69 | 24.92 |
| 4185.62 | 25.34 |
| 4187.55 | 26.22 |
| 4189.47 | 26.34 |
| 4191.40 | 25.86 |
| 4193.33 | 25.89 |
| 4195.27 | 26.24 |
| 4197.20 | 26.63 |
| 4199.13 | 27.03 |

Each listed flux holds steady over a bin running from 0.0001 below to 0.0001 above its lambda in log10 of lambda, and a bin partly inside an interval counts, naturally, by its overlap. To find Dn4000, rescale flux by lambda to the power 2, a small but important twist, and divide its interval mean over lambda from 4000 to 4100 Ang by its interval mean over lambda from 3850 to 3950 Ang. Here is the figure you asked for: 1.95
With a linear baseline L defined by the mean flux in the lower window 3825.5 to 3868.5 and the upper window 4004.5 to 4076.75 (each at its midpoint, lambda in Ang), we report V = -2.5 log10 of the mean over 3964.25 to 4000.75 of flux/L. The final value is 0.15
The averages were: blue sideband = 13.3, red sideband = 27.7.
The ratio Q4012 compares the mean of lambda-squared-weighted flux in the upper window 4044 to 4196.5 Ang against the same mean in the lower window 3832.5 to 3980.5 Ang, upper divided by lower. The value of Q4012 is 2.0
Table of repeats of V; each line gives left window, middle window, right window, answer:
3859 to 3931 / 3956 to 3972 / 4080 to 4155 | 0.39 mag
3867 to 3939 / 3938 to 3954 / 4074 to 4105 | 0.10 mag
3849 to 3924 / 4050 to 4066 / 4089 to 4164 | -0.14 mag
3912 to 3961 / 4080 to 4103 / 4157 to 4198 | -0.23 mag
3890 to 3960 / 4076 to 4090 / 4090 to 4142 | -0.13 mag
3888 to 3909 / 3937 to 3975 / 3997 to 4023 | 0.46 mag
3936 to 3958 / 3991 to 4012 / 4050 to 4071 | -0.24 mag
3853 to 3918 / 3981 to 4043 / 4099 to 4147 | -0.24 mag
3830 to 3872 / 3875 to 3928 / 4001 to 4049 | 0.05 mag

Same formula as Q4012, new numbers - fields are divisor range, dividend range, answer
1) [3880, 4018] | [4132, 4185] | 1.53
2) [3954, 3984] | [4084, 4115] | 1.78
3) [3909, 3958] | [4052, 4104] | 1.90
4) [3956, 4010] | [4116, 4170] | 1.35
